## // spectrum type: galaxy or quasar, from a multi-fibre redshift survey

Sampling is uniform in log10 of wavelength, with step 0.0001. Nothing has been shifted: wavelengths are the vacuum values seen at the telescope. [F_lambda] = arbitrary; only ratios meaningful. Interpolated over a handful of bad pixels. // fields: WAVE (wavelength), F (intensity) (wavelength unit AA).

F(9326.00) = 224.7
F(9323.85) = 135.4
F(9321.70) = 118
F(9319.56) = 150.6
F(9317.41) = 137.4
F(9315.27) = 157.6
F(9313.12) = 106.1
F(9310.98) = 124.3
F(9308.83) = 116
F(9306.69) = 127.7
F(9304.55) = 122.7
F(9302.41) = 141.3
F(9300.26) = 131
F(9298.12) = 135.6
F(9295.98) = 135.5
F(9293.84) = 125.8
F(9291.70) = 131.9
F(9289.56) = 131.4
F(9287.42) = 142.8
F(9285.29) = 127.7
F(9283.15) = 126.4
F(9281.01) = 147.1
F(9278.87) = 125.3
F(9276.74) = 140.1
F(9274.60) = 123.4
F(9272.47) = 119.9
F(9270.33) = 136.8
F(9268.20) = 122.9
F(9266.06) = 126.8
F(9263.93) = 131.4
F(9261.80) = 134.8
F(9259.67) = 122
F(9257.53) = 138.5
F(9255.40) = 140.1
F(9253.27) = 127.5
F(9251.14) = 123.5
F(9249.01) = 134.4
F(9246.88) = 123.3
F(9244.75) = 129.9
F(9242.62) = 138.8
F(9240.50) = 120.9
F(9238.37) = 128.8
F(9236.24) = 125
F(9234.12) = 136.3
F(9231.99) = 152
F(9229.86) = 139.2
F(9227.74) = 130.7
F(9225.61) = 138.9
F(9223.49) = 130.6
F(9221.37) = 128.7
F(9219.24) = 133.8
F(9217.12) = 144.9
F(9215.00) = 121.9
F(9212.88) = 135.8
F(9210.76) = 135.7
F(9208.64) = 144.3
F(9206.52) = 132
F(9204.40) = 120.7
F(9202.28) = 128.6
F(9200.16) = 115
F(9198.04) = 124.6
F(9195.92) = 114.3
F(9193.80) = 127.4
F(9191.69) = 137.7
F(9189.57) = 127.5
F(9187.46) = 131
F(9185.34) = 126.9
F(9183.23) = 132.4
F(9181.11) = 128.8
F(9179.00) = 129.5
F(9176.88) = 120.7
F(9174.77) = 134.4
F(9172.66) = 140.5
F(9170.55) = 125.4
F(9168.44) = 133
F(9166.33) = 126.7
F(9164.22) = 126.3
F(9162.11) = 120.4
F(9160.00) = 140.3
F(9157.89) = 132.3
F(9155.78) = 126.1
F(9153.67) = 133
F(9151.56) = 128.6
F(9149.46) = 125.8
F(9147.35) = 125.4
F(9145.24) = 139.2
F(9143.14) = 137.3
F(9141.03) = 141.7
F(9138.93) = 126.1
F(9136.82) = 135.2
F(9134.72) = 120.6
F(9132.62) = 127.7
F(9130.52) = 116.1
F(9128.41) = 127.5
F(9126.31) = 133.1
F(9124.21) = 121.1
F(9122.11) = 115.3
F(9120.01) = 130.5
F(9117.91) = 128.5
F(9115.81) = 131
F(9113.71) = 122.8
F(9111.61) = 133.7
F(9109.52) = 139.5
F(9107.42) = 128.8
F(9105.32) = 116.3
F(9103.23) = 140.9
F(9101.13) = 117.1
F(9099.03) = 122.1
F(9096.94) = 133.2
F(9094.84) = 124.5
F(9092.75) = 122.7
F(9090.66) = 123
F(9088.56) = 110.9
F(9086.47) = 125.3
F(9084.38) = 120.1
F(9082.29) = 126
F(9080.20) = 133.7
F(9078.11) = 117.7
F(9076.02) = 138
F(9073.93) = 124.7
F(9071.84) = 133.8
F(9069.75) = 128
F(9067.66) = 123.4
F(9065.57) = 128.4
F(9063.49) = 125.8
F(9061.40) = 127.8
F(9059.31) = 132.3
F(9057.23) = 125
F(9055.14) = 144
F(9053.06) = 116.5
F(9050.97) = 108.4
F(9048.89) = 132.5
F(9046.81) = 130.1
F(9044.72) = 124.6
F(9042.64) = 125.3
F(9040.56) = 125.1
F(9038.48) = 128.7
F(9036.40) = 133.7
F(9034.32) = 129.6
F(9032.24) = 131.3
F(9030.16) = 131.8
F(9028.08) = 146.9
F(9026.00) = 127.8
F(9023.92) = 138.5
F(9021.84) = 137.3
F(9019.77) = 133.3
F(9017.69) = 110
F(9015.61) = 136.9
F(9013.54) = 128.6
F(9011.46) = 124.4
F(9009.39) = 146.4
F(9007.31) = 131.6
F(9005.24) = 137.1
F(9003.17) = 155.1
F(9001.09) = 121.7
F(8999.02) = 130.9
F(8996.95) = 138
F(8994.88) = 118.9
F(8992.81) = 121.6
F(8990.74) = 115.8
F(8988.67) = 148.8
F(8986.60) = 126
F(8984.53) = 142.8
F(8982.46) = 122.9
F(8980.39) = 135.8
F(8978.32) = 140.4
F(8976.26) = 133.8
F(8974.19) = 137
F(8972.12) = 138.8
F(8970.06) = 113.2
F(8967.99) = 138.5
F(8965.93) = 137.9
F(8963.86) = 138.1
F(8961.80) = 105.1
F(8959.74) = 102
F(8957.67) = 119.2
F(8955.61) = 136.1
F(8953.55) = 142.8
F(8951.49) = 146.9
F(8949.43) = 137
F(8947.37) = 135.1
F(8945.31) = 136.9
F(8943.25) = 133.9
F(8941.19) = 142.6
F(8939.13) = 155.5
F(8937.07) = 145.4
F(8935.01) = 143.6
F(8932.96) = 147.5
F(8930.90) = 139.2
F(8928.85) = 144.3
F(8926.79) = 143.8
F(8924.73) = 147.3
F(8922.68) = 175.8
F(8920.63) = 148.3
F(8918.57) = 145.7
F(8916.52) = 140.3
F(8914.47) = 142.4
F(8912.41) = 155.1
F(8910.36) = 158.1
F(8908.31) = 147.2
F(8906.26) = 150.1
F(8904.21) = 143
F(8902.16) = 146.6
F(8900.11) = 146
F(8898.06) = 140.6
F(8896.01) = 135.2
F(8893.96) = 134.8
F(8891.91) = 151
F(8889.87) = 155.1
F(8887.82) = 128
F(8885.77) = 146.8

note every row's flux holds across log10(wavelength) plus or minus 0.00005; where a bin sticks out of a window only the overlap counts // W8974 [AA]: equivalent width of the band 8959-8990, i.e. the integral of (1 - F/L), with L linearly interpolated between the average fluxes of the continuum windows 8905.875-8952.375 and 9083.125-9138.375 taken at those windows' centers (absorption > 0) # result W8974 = 2.2 AA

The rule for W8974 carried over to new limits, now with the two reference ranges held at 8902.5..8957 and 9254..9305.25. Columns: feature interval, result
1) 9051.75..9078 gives 2.20 AA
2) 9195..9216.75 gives 1.08 AA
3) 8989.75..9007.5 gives 1.57 AA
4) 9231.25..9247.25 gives 0.18 AA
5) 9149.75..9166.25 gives 0.88 AA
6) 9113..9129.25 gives 1.37 AA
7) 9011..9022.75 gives 1.11 AA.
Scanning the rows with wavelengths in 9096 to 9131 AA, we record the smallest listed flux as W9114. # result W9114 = 115.3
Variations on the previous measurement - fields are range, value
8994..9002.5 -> 118.9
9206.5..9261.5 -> 120.9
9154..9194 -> 120.4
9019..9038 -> 127.8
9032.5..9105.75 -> 108.4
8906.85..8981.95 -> 102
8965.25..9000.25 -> 113.2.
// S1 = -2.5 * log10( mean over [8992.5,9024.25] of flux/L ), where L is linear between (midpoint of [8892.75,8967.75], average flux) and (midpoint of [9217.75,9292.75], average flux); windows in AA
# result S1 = 0.06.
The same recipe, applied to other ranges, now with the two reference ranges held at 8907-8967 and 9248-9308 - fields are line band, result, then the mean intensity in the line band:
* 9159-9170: 0.04 mag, 129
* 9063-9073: 0.08 mag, 128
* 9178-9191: 0.04 mag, 130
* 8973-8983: 0.04 mag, 135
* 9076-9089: 0.11 mag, 124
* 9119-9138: 0.09 mag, 125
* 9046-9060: 0.09 mag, 127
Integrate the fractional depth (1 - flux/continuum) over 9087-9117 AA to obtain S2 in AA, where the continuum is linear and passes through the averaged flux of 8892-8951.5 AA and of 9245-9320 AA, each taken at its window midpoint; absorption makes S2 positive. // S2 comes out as 2.6 AA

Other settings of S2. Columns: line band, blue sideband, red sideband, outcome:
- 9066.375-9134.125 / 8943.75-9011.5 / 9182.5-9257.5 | 2.8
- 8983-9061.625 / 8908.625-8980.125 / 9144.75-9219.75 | 3.3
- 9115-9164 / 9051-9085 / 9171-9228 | 0.1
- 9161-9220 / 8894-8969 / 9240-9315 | 1.6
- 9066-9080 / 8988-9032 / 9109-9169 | 0.3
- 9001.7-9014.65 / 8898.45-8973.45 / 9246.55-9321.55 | 0.2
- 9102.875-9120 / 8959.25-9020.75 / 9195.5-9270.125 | 0.1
